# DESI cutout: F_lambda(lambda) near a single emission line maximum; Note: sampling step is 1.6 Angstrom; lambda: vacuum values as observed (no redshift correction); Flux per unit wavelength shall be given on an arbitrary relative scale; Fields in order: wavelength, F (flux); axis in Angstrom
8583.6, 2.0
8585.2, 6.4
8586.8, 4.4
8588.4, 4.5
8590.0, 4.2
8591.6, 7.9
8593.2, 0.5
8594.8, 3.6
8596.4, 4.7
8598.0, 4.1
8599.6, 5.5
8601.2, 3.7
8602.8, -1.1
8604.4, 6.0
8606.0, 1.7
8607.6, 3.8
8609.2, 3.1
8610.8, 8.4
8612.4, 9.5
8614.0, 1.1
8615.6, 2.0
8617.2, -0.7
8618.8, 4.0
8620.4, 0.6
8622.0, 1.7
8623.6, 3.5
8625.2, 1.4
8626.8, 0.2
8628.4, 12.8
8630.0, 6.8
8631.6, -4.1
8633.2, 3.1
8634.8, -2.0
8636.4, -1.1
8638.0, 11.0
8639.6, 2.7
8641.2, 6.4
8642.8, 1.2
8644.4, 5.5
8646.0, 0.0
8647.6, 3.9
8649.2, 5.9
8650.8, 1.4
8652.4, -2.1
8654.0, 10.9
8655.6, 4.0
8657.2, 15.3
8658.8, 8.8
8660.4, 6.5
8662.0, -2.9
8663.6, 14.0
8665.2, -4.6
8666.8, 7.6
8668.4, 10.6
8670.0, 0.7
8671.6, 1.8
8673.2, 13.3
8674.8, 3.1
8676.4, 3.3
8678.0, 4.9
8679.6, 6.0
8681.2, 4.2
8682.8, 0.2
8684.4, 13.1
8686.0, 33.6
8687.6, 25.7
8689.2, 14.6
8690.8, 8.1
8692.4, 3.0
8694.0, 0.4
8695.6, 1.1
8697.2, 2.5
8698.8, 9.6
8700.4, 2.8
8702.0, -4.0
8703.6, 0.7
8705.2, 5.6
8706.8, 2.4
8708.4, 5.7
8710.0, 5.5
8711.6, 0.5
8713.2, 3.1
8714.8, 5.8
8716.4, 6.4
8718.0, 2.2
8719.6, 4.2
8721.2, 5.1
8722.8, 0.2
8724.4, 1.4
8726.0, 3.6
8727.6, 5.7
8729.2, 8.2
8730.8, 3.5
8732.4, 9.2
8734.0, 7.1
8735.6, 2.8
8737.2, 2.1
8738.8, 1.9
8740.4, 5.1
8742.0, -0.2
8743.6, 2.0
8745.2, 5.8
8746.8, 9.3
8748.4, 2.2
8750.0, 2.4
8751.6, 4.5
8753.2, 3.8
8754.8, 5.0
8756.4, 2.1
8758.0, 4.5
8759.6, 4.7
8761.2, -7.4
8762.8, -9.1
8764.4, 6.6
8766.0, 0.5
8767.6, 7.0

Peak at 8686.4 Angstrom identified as H-gamma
